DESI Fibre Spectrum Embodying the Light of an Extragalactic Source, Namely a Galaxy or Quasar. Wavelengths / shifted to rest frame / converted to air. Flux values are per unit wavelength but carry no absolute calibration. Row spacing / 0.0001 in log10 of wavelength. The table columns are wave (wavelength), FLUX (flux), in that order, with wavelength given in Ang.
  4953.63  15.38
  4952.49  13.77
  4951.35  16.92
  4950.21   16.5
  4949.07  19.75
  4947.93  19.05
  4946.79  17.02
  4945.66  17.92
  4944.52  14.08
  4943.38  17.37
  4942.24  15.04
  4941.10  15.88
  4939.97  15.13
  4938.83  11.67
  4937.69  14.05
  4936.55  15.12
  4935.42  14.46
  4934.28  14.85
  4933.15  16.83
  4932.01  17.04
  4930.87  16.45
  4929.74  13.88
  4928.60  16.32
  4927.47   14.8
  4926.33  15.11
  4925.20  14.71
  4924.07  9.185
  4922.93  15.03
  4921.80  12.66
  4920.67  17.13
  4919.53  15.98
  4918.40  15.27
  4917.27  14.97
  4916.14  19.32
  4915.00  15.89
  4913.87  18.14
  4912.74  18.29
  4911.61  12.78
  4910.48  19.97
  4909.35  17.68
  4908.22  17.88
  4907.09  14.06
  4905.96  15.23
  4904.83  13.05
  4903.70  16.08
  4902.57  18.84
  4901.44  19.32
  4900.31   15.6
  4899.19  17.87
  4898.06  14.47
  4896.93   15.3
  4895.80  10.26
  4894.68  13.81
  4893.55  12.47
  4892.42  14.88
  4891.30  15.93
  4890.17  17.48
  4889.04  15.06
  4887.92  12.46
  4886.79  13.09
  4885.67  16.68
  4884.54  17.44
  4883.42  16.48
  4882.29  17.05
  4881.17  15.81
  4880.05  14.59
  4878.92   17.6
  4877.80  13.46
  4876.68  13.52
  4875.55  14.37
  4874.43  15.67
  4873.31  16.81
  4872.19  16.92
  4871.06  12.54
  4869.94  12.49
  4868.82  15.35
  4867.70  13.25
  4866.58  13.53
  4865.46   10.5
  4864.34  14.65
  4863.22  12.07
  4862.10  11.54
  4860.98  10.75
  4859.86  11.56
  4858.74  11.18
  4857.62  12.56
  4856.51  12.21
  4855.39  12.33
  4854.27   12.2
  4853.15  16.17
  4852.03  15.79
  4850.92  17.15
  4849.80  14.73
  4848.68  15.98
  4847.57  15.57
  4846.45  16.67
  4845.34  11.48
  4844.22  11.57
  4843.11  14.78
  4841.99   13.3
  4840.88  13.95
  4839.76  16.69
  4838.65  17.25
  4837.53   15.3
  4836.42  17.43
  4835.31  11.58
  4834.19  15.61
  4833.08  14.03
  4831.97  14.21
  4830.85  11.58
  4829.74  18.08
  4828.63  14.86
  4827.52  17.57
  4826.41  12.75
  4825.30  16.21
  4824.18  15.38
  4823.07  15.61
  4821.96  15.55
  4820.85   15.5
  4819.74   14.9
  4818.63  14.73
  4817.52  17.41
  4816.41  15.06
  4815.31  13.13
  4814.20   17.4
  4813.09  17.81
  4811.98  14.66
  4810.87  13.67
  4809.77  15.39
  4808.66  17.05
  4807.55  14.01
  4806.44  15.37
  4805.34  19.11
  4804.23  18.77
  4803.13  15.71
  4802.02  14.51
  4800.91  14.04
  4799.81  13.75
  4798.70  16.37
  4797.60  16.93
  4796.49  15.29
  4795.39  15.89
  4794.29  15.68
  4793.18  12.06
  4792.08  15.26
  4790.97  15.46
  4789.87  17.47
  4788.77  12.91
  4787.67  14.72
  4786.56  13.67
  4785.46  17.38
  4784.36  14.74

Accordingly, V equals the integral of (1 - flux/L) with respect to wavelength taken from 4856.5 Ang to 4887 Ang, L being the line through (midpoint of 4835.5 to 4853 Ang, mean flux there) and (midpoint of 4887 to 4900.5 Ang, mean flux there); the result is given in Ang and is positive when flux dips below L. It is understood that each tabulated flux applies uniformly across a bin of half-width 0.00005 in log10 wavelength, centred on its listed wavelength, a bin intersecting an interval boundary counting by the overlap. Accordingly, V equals 1.44 Ang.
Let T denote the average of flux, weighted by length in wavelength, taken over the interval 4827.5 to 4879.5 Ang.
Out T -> 14.2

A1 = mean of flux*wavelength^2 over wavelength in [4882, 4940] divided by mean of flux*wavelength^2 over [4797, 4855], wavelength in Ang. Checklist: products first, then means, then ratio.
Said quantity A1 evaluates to 1.0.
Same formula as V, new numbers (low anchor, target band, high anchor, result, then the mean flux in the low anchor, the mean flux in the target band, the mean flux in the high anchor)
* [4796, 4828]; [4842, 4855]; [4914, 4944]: 0.7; 15.6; 14.6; 15.2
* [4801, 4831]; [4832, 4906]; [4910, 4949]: 5.2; 15.7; 14.6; 15.7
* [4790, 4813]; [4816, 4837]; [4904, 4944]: 0.5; 15.5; 15.2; 15.5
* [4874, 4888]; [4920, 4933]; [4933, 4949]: 0.7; 15.3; 14.8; 15.7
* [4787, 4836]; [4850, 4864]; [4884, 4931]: 2.1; 15.3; 13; 15.5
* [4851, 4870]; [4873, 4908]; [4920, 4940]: -4.2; 13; 15.3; 14.7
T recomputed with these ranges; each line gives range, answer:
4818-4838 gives 15.1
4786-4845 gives 15.2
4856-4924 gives 14.9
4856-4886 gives 14.1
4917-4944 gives 15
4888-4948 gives 15.5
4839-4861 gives 13.9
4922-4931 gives 14.3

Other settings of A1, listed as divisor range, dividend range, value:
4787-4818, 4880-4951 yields 1.06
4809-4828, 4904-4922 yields 1.09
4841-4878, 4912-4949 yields 1.17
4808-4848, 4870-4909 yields 1.04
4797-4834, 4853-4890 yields 0.93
